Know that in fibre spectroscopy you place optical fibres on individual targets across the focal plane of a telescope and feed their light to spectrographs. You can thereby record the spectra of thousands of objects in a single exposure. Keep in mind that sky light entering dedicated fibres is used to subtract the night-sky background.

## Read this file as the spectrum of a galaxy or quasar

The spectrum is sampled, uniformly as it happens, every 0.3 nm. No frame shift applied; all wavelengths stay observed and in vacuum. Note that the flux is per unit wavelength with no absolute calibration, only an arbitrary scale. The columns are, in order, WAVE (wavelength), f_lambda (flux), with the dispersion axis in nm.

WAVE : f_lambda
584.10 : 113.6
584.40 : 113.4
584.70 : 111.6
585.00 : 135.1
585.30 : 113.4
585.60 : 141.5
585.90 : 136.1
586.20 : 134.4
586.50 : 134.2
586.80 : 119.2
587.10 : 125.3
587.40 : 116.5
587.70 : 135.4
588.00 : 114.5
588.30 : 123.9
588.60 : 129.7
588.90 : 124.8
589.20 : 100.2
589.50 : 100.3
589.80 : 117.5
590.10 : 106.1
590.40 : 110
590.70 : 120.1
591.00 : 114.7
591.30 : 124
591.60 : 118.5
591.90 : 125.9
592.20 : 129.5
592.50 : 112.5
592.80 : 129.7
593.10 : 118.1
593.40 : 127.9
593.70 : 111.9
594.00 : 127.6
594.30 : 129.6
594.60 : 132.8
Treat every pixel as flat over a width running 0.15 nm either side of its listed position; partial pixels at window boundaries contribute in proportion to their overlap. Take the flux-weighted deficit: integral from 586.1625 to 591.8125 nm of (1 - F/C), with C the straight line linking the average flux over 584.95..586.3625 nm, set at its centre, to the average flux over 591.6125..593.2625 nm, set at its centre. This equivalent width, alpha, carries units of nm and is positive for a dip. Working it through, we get 0.366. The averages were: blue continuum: 132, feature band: 119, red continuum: 123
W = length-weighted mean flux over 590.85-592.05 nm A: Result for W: 121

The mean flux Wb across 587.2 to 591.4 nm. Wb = 117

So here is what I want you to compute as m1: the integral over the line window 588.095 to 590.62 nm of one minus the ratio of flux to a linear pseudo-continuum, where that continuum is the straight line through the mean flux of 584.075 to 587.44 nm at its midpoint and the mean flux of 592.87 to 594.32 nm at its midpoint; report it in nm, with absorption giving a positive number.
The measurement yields 0.20 nm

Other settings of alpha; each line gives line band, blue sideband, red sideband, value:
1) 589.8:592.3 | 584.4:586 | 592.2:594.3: 0.103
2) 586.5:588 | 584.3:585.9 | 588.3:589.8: -0.059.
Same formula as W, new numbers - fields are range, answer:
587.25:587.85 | 126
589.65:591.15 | 114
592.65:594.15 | 123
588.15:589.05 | 126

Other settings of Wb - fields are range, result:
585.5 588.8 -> 128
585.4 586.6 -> 136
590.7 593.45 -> 122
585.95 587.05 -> 130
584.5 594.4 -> 122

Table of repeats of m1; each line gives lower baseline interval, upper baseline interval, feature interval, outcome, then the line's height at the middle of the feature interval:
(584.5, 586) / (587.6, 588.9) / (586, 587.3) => -0.02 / 126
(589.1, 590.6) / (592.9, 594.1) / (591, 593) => -0.12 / 116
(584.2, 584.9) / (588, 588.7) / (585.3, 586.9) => -0.18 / 118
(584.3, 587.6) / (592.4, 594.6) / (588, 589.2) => 0.03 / 125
